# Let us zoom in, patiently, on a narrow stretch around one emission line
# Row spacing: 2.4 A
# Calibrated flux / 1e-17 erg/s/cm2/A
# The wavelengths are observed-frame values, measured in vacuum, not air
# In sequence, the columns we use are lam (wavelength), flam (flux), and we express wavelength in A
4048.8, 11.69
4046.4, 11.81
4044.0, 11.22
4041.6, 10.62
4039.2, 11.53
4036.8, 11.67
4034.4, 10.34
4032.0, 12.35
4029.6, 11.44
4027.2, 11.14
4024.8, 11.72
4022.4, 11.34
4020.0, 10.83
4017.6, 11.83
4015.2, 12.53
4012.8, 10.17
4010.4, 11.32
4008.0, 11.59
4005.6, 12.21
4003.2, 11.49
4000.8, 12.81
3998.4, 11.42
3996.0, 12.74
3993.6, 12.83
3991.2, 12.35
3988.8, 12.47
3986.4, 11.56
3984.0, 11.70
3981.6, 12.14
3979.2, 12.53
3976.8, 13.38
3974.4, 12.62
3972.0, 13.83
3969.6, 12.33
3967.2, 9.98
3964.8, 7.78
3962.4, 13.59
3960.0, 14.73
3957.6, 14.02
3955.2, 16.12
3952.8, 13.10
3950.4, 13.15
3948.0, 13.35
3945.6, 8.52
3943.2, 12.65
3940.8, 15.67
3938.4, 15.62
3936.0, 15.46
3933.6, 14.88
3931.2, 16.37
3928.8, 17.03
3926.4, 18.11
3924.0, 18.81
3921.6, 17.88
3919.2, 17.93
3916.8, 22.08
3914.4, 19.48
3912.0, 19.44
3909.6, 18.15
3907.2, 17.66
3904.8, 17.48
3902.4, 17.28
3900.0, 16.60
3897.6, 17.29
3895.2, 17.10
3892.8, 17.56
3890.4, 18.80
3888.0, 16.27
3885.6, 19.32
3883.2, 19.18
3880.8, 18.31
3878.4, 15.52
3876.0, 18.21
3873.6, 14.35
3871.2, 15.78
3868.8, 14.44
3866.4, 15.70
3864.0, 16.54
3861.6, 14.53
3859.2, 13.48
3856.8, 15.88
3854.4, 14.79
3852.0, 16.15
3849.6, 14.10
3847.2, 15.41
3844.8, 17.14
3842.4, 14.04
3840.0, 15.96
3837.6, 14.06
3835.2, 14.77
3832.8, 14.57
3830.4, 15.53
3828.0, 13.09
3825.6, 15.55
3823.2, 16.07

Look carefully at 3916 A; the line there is C III] 1909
